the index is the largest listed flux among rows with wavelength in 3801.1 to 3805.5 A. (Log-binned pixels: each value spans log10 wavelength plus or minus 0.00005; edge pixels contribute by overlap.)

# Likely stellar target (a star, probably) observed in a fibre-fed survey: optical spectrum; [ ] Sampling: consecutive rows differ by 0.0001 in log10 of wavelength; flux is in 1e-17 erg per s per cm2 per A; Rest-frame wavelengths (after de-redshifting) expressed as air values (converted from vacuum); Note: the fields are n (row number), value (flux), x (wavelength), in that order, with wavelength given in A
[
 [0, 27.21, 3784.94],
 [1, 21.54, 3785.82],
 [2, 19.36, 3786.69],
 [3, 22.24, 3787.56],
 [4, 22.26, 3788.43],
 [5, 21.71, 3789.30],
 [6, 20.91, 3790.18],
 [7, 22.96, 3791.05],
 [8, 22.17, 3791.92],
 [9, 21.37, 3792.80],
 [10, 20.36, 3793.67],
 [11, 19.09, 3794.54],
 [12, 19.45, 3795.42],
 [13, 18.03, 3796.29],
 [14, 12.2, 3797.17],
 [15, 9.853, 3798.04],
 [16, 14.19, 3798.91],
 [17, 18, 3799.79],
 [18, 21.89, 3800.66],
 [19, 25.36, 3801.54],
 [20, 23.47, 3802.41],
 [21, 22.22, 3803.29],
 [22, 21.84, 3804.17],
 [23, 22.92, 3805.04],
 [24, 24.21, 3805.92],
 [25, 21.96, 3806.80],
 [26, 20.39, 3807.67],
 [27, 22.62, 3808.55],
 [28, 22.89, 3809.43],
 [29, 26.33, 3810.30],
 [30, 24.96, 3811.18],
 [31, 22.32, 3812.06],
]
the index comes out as 25.36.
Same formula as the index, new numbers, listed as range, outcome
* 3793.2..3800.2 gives 20.36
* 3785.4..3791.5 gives 22.96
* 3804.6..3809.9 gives 24.21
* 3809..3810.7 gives 26.33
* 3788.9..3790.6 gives 21.71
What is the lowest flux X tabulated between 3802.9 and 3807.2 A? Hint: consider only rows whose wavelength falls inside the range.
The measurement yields 21.84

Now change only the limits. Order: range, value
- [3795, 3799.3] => 9.853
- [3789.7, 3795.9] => 19.09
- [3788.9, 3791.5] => 20.91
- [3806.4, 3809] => 20.39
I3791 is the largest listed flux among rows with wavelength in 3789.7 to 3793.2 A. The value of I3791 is 22.96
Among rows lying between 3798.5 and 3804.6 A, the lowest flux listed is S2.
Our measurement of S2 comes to 14.19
